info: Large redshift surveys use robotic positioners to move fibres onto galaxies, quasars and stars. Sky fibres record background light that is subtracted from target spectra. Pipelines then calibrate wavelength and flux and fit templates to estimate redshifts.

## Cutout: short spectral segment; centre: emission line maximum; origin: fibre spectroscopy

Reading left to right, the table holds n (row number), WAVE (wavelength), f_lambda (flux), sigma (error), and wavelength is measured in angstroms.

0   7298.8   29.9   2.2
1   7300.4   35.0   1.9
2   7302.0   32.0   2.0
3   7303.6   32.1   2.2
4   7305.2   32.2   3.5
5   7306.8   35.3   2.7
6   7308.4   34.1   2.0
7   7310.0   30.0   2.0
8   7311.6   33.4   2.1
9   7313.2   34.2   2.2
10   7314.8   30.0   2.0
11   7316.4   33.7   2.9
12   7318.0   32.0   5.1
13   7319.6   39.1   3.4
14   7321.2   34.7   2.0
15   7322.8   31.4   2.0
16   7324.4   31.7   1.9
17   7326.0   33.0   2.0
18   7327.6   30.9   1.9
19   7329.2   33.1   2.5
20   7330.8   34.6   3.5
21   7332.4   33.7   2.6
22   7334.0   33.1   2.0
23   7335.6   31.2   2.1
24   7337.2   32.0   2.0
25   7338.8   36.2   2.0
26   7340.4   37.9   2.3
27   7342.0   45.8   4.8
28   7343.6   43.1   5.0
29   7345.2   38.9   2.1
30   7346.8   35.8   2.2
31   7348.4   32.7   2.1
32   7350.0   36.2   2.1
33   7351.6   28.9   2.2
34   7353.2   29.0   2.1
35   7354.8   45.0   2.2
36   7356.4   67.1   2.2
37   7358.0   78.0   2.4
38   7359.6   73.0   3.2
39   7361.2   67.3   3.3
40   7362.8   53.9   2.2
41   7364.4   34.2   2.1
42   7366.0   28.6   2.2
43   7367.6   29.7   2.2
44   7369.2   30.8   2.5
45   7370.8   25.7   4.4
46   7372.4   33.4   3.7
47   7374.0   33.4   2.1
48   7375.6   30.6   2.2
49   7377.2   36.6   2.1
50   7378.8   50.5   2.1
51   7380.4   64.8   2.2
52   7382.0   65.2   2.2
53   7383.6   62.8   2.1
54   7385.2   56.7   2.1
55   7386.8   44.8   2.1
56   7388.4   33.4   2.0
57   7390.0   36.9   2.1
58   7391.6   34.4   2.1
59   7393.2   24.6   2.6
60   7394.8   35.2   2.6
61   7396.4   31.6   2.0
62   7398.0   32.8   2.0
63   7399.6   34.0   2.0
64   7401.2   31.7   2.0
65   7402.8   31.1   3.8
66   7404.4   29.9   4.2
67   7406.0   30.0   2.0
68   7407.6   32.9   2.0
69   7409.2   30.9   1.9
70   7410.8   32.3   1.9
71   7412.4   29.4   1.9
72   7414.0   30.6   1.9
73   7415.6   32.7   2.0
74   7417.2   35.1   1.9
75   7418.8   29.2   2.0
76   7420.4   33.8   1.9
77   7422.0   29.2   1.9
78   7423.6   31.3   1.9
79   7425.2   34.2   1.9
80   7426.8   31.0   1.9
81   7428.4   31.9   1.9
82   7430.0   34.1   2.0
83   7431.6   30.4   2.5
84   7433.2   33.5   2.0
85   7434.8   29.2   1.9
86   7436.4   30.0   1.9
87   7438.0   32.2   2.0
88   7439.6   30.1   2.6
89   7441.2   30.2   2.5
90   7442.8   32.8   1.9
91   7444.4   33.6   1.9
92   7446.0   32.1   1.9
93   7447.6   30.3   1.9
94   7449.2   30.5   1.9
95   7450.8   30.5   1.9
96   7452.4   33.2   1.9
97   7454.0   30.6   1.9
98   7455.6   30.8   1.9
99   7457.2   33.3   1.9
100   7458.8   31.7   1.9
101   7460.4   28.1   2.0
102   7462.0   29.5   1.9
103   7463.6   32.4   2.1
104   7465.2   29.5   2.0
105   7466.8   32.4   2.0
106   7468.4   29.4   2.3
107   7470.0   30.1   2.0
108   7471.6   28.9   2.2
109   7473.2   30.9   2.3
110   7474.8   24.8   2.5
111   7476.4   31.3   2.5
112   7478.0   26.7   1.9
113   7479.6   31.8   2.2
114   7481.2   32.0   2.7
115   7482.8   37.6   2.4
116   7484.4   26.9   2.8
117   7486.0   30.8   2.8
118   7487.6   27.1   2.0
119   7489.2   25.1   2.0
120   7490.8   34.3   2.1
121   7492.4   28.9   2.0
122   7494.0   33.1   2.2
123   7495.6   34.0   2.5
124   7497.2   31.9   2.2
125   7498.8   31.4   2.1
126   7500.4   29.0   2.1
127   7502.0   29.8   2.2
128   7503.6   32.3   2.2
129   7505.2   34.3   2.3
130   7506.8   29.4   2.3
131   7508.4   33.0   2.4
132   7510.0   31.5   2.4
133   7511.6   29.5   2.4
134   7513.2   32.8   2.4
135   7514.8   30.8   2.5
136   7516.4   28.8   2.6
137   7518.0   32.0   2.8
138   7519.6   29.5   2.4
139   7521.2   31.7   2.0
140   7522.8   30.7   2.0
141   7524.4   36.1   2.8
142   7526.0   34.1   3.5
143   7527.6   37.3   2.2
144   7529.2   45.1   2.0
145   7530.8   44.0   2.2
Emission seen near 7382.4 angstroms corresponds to [N II] 6583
